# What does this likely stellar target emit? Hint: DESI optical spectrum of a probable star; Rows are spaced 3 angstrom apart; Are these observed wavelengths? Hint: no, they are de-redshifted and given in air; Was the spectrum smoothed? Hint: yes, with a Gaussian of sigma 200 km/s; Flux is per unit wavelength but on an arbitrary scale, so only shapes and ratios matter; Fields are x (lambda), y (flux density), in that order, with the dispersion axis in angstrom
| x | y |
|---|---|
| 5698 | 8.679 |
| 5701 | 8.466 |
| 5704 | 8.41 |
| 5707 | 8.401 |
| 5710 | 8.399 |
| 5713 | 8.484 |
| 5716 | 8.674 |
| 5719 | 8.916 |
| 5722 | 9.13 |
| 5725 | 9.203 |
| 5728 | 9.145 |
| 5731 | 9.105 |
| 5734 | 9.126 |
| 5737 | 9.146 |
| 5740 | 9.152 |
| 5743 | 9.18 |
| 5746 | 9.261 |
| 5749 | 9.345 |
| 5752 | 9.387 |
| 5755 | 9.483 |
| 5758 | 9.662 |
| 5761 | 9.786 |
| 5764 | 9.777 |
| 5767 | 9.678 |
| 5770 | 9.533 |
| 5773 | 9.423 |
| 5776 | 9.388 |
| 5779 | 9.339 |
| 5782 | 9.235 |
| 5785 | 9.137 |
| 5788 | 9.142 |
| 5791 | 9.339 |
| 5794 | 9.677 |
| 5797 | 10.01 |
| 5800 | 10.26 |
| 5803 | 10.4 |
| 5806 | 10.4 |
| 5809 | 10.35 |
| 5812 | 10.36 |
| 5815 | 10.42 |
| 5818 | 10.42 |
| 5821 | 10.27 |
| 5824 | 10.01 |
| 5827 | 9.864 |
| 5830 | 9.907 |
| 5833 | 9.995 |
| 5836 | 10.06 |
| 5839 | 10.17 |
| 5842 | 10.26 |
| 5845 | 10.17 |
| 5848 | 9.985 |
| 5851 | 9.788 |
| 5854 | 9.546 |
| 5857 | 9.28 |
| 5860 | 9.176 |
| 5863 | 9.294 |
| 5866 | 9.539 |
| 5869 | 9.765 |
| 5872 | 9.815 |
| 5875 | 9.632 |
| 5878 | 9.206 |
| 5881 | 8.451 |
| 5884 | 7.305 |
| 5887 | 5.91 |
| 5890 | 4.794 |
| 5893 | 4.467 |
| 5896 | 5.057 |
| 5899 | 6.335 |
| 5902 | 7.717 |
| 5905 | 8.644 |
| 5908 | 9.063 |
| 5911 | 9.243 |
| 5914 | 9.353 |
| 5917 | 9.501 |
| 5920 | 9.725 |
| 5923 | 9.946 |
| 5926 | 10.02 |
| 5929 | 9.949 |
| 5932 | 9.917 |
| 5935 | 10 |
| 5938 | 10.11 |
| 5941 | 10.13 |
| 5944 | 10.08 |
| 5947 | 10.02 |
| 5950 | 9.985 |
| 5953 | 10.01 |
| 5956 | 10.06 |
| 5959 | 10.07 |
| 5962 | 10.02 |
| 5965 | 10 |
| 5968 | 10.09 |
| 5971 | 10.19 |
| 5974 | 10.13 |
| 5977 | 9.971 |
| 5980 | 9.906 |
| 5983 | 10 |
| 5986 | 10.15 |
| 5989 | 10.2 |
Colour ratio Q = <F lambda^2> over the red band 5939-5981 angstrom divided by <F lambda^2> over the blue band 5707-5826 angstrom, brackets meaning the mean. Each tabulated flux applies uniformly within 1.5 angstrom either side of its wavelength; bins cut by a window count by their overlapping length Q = 1.13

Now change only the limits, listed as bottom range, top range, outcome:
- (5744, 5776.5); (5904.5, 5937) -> 1.07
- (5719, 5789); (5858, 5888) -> 0.99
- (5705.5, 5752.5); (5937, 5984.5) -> 1.21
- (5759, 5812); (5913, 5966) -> 1.08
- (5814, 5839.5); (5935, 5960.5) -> 1.04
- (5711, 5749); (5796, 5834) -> 1.16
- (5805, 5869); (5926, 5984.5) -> 1.05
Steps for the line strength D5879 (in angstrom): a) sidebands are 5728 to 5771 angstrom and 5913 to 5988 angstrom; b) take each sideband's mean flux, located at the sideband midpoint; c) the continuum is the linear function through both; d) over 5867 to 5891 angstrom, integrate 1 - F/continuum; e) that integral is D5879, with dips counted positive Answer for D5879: 3.8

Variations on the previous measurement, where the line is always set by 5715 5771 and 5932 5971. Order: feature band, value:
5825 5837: -0.4 angstrom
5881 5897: 6.6 angstrom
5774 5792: 0.3 angstrom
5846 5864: 0.3 angstrom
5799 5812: -1.1 angstrom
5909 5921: 0.6 angstrom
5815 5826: -0.8 angstrom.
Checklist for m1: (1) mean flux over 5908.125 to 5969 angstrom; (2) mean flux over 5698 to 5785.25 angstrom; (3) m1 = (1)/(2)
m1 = 1.08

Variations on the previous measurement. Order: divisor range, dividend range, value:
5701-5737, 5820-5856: 1.13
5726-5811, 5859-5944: 0.91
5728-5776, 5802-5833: 1.09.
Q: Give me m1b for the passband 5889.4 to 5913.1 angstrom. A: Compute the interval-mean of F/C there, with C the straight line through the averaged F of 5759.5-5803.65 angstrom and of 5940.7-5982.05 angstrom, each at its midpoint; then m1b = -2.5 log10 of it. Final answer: 0.37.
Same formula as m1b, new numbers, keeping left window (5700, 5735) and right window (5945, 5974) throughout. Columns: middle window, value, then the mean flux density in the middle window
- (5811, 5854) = -0.08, 10.1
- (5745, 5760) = -0.06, 9.45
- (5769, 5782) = -0.04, 9.39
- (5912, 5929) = 0.01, 9.72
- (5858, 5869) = 0.02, 9.39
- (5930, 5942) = -0.01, 10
